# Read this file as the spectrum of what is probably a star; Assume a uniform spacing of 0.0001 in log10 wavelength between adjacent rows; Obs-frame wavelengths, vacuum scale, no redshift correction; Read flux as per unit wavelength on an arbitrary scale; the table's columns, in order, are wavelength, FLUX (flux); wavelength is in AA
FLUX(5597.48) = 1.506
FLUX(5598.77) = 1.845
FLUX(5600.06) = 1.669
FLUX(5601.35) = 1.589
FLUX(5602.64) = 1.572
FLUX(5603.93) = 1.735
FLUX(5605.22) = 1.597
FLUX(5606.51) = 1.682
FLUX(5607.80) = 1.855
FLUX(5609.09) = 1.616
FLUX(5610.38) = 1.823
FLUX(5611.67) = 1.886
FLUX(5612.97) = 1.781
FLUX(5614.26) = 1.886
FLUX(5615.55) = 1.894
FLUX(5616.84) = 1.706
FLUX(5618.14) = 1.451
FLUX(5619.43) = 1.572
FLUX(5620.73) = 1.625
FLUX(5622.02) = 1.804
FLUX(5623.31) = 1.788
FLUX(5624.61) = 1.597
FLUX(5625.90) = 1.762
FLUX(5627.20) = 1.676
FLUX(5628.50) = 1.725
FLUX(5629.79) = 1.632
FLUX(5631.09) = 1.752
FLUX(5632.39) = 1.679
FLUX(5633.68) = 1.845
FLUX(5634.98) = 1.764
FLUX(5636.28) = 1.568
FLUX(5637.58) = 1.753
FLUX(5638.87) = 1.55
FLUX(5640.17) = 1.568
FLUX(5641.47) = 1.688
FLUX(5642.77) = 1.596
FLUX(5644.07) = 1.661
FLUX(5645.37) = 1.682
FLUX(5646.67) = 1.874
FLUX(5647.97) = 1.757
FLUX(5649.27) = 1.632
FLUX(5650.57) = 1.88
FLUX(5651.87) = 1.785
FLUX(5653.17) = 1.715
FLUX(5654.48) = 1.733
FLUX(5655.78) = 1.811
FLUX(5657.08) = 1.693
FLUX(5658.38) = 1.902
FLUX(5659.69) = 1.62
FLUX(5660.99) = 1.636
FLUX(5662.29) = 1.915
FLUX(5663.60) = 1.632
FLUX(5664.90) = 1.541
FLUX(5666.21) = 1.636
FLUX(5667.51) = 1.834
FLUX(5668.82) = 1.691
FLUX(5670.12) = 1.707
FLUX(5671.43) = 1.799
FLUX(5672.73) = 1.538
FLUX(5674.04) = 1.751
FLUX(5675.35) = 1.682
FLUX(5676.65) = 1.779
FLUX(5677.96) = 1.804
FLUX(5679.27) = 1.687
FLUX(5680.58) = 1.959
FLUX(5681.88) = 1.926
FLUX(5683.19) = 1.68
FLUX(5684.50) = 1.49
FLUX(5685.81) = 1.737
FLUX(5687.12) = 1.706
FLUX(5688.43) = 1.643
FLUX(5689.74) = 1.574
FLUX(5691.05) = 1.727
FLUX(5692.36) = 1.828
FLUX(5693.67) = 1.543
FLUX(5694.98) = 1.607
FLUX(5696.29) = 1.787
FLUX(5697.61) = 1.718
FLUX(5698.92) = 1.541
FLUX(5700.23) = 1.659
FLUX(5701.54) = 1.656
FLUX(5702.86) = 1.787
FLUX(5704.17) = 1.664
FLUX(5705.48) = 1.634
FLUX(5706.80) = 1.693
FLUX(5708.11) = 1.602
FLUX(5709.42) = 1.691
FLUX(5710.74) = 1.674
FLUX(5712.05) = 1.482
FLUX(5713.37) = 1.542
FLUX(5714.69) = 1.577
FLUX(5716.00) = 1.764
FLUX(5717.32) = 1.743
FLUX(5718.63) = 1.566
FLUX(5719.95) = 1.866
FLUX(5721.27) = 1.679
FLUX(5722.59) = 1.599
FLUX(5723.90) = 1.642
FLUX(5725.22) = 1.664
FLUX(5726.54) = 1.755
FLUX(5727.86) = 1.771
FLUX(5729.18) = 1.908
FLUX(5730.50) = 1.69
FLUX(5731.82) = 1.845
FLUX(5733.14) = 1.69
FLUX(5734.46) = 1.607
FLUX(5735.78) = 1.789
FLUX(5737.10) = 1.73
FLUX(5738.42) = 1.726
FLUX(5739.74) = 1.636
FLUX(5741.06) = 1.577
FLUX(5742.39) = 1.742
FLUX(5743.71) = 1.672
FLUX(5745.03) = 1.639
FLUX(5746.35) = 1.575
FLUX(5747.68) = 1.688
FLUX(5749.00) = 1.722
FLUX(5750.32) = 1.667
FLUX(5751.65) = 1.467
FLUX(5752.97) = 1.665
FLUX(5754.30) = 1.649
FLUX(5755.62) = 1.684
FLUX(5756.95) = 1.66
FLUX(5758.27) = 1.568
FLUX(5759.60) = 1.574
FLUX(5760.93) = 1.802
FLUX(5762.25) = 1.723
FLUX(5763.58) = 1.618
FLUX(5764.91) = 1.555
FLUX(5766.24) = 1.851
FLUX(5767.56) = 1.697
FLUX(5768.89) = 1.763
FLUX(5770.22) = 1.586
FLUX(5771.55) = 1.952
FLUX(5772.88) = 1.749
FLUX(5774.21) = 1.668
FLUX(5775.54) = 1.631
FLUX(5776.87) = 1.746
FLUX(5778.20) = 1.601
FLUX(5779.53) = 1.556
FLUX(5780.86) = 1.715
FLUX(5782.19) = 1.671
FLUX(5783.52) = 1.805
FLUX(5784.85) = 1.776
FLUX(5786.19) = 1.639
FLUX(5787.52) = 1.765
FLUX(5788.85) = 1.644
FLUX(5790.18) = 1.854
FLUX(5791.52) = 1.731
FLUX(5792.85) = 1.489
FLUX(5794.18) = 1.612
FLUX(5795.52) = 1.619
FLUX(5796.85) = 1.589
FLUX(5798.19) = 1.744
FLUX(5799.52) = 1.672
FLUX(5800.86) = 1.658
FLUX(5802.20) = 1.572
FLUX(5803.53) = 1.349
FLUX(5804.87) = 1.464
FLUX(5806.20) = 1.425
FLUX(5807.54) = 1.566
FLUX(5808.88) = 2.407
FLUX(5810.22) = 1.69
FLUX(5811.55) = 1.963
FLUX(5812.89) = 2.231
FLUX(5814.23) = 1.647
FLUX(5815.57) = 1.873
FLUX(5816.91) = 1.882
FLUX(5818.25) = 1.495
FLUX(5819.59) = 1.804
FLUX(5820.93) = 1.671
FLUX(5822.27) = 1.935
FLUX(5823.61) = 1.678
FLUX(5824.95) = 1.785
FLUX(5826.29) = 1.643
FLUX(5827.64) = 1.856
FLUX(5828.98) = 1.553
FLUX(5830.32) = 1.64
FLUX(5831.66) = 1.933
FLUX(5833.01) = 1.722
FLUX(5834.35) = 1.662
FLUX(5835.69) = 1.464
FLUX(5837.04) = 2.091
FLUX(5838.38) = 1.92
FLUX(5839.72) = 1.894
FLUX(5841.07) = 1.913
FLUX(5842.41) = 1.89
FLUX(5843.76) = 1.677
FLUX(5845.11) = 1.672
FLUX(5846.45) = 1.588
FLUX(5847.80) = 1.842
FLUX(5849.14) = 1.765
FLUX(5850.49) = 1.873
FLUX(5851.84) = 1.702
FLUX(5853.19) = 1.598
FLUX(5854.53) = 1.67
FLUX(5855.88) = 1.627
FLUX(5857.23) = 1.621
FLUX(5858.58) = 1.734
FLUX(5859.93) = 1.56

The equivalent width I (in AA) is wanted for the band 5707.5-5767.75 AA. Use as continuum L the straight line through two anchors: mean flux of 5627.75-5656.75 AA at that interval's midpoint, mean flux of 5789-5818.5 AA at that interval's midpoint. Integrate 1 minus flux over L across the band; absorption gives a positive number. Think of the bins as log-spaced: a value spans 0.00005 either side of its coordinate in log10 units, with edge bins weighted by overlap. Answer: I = 1.2 AA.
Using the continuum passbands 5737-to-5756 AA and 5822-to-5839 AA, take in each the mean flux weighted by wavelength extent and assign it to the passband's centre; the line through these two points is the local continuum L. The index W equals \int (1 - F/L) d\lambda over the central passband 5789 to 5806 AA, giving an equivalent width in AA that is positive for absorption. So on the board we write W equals 1.1 AA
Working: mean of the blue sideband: 1.65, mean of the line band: 1.61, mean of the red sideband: 1.76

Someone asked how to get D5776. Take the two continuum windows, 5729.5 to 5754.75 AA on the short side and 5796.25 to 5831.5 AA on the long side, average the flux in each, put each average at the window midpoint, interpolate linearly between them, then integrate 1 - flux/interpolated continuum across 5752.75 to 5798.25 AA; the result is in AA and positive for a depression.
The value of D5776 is 0.4 AA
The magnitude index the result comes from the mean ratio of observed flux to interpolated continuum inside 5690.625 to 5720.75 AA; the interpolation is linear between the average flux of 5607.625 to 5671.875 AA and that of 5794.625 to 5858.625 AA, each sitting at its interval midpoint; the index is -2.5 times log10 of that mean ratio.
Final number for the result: 0.04 mag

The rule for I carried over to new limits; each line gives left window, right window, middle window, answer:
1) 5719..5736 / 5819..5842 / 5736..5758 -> 1.0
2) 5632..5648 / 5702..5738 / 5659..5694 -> -0.4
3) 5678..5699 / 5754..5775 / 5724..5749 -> -0.1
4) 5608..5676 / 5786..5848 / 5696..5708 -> 0.3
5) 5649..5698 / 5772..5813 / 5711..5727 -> 0.5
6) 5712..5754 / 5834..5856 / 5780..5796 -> 0.3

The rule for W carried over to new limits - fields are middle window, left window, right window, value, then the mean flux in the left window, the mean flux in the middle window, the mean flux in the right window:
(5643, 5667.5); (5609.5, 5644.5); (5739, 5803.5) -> -0.4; 1.7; 1.73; 1.67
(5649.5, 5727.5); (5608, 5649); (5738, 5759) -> -0.9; 1.71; 1.7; 1.64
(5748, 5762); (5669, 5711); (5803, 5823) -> 0.7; 1.7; 1.65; 1.76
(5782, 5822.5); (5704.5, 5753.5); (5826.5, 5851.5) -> 0.6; 1.68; 1.72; 1.77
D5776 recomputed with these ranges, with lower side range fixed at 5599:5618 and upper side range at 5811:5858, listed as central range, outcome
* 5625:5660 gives 0.4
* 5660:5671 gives 0.3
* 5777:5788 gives 0.4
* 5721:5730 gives 0.2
